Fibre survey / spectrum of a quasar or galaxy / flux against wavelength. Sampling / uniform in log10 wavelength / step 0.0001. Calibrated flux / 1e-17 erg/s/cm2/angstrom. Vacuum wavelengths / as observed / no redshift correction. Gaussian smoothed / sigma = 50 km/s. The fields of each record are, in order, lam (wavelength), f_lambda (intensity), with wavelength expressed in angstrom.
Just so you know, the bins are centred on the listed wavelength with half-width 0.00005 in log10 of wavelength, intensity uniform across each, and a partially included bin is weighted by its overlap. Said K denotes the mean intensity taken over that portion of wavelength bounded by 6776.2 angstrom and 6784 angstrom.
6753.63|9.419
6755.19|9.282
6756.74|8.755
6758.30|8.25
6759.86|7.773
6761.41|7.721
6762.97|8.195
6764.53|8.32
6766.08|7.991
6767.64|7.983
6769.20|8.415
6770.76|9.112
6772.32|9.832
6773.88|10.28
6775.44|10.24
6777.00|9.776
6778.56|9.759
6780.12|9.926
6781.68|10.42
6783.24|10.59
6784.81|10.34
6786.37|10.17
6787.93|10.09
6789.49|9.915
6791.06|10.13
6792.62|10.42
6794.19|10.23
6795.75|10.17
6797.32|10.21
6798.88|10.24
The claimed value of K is 10.1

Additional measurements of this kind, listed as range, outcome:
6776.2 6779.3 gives 9.77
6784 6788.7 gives 10.2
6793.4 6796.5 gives 10.2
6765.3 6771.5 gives 8.37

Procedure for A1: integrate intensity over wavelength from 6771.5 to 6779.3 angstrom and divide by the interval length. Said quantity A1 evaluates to 9.97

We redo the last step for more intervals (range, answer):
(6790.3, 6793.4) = 10.3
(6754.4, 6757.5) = 9.02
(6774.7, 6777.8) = 10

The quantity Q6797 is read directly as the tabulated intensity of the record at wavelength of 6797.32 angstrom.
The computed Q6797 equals 10.21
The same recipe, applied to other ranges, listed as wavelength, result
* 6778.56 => 9.759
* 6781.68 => 10.42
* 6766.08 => 7.991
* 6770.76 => 9.112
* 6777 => 9.776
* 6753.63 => 9.419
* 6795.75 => 10.17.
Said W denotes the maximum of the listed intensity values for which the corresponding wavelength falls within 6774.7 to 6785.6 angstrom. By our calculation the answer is 10.59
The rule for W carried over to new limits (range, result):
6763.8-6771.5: 9.112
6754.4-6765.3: 9.282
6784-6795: 10.42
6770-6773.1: 9.832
